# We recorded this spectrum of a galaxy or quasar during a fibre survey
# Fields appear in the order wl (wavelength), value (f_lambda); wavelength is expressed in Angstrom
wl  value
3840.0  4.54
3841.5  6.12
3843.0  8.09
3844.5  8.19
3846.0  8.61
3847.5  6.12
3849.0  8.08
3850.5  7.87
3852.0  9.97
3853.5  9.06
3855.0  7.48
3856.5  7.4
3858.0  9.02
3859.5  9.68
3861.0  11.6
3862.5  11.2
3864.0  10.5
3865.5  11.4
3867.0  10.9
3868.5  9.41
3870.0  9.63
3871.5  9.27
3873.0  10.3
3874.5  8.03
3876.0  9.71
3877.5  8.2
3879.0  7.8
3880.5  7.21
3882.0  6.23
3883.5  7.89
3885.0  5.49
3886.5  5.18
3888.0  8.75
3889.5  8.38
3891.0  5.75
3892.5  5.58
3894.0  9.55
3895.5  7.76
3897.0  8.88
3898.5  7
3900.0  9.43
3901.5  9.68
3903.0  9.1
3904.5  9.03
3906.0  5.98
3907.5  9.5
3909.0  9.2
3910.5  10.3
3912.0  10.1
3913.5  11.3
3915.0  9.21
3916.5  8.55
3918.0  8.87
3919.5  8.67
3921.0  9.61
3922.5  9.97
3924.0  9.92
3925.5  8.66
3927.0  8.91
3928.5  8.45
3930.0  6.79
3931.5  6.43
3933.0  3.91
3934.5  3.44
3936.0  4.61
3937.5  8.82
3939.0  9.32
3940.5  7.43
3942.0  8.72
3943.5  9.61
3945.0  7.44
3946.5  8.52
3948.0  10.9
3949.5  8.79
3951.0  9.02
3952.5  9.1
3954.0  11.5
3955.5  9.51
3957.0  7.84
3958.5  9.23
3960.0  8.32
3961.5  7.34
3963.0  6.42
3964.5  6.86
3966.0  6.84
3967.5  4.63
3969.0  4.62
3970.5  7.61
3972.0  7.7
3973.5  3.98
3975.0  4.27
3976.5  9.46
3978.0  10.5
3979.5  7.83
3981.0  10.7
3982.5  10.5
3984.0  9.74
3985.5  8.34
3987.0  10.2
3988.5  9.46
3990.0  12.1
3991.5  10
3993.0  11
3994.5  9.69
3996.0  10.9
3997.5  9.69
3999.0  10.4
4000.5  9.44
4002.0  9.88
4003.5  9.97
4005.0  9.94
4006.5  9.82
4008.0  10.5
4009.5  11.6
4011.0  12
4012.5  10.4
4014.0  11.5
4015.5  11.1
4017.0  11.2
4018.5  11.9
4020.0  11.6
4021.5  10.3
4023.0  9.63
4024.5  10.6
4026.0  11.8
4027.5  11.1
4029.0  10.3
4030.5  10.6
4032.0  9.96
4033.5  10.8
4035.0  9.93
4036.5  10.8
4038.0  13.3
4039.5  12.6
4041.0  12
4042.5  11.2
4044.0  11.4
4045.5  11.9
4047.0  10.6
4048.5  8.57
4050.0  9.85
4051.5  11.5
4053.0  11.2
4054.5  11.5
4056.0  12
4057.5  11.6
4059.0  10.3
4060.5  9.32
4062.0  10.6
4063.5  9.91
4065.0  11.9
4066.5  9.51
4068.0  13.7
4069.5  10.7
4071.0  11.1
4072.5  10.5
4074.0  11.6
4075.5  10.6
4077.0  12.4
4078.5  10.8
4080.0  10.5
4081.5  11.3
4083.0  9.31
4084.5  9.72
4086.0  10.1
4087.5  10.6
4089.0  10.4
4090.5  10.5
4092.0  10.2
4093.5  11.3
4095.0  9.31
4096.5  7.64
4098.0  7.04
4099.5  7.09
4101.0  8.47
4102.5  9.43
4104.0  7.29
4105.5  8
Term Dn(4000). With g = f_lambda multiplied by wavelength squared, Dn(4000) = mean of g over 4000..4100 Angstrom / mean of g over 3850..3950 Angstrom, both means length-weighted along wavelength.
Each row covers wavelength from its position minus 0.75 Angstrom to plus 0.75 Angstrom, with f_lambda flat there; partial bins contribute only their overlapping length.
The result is 1.3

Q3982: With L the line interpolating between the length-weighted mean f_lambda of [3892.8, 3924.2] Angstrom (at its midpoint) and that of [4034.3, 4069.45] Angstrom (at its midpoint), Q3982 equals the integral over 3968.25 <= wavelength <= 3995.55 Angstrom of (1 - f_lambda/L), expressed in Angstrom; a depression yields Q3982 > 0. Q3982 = 3.6 Angstrom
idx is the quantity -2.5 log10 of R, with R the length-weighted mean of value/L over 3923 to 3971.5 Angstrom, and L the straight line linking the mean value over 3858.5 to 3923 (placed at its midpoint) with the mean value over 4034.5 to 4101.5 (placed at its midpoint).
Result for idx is 0.20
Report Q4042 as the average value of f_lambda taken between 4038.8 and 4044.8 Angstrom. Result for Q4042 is 11.8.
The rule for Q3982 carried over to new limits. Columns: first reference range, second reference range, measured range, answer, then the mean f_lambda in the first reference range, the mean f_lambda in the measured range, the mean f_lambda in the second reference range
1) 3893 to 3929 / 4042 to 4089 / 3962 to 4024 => 4.0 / 9.05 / 9.37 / 10.8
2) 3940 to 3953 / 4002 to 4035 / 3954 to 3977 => 5.5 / 8.86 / 7.1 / 10.8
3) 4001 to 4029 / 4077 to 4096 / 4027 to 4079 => -2.2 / 10.8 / 11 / 10.4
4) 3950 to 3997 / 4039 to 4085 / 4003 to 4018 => -2.0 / 8.56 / 10.8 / 11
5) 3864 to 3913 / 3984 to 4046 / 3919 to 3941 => 3.7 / 8.5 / 7.65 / 10.7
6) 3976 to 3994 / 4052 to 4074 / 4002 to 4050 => -1.7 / 9.99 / 10.9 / 11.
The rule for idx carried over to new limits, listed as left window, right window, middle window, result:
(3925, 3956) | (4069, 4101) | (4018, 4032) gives -0.17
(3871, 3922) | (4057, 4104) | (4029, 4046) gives -0.15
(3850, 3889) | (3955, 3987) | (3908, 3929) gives -0.14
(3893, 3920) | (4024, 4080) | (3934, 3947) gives 0.24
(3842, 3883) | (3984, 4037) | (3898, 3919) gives 0.03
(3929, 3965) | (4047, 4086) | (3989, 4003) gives -0.14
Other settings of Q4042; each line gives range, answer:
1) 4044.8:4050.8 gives 10.2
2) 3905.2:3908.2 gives 7.73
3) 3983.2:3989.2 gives 9.44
